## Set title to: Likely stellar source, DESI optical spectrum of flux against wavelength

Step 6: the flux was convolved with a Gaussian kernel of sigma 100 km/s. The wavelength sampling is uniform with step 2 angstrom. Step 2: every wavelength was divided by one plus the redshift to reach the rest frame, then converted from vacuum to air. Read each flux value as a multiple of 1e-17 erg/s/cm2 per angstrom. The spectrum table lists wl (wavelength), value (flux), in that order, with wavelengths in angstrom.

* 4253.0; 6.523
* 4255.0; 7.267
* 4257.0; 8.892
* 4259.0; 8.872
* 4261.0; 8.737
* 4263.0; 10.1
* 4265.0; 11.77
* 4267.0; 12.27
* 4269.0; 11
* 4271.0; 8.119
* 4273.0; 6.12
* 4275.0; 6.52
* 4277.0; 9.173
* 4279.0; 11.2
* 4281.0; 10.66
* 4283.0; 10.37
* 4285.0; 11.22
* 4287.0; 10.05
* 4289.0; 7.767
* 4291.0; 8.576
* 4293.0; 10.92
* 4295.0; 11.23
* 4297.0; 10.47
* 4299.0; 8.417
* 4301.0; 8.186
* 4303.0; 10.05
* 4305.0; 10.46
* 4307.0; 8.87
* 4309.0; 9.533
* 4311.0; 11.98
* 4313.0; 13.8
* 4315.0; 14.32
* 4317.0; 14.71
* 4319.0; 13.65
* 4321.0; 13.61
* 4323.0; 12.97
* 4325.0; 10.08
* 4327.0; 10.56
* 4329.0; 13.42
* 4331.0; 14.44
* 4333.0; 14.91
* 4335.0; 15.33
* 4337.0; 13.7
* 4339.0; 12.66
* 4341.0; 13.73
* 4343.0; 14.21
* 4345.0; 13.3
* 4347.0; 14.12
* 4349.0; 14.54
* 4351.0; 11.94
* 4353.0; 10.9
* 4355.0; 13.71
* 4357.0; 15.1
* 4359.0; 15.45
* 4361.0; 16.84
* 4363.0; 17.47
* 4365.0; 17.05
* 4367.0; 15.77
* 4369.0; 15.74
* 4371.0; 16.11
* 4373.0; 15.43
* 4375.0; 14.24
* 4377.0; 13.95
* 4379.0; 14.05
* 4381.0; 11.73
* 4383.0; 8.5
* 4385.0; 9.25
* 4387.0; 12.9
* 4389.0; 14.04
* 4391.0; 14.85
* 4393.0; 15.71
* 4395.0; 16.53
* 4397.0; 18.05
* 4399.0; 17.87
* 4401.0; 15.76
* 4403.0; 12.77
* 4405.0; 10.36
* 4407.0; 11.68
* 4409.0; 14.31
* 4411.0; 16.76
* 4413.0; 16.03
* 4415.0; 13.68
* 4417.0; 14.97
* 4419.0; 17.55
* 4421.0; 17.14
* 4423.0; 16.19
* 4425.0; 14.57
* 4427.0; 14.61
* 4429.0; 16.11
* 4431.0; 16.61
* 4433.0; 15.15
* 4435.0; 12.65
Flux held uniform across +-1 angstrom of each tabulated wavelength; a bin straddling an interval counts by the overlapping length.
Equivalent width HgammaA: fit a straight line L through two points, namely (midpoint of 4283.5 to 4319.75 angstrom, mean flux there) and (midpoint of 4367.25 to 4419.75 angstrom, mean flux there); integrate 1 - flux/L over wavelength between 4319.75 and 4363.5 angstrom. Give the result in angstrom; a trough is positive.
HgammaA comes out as -5.0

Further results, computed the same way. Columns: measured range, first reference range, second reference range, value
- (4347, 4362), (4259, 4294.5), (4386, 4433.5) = -1.4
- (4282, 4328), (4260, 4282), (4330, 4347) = 3.5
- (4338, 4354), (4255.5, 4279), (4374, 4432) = -1.1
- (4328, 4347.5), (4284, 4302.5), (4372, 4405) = -3.9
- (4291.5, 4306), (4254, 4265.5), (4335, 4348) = 1.8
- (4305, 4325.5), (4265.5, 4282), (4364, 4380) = -0.6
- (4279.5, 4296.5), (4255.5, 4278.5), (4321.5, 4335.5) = 0.6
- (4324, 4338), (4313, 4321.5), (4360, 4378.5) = 1.3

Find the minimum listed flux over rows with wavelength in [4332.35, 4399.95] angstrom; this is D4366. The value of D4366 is 8.5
